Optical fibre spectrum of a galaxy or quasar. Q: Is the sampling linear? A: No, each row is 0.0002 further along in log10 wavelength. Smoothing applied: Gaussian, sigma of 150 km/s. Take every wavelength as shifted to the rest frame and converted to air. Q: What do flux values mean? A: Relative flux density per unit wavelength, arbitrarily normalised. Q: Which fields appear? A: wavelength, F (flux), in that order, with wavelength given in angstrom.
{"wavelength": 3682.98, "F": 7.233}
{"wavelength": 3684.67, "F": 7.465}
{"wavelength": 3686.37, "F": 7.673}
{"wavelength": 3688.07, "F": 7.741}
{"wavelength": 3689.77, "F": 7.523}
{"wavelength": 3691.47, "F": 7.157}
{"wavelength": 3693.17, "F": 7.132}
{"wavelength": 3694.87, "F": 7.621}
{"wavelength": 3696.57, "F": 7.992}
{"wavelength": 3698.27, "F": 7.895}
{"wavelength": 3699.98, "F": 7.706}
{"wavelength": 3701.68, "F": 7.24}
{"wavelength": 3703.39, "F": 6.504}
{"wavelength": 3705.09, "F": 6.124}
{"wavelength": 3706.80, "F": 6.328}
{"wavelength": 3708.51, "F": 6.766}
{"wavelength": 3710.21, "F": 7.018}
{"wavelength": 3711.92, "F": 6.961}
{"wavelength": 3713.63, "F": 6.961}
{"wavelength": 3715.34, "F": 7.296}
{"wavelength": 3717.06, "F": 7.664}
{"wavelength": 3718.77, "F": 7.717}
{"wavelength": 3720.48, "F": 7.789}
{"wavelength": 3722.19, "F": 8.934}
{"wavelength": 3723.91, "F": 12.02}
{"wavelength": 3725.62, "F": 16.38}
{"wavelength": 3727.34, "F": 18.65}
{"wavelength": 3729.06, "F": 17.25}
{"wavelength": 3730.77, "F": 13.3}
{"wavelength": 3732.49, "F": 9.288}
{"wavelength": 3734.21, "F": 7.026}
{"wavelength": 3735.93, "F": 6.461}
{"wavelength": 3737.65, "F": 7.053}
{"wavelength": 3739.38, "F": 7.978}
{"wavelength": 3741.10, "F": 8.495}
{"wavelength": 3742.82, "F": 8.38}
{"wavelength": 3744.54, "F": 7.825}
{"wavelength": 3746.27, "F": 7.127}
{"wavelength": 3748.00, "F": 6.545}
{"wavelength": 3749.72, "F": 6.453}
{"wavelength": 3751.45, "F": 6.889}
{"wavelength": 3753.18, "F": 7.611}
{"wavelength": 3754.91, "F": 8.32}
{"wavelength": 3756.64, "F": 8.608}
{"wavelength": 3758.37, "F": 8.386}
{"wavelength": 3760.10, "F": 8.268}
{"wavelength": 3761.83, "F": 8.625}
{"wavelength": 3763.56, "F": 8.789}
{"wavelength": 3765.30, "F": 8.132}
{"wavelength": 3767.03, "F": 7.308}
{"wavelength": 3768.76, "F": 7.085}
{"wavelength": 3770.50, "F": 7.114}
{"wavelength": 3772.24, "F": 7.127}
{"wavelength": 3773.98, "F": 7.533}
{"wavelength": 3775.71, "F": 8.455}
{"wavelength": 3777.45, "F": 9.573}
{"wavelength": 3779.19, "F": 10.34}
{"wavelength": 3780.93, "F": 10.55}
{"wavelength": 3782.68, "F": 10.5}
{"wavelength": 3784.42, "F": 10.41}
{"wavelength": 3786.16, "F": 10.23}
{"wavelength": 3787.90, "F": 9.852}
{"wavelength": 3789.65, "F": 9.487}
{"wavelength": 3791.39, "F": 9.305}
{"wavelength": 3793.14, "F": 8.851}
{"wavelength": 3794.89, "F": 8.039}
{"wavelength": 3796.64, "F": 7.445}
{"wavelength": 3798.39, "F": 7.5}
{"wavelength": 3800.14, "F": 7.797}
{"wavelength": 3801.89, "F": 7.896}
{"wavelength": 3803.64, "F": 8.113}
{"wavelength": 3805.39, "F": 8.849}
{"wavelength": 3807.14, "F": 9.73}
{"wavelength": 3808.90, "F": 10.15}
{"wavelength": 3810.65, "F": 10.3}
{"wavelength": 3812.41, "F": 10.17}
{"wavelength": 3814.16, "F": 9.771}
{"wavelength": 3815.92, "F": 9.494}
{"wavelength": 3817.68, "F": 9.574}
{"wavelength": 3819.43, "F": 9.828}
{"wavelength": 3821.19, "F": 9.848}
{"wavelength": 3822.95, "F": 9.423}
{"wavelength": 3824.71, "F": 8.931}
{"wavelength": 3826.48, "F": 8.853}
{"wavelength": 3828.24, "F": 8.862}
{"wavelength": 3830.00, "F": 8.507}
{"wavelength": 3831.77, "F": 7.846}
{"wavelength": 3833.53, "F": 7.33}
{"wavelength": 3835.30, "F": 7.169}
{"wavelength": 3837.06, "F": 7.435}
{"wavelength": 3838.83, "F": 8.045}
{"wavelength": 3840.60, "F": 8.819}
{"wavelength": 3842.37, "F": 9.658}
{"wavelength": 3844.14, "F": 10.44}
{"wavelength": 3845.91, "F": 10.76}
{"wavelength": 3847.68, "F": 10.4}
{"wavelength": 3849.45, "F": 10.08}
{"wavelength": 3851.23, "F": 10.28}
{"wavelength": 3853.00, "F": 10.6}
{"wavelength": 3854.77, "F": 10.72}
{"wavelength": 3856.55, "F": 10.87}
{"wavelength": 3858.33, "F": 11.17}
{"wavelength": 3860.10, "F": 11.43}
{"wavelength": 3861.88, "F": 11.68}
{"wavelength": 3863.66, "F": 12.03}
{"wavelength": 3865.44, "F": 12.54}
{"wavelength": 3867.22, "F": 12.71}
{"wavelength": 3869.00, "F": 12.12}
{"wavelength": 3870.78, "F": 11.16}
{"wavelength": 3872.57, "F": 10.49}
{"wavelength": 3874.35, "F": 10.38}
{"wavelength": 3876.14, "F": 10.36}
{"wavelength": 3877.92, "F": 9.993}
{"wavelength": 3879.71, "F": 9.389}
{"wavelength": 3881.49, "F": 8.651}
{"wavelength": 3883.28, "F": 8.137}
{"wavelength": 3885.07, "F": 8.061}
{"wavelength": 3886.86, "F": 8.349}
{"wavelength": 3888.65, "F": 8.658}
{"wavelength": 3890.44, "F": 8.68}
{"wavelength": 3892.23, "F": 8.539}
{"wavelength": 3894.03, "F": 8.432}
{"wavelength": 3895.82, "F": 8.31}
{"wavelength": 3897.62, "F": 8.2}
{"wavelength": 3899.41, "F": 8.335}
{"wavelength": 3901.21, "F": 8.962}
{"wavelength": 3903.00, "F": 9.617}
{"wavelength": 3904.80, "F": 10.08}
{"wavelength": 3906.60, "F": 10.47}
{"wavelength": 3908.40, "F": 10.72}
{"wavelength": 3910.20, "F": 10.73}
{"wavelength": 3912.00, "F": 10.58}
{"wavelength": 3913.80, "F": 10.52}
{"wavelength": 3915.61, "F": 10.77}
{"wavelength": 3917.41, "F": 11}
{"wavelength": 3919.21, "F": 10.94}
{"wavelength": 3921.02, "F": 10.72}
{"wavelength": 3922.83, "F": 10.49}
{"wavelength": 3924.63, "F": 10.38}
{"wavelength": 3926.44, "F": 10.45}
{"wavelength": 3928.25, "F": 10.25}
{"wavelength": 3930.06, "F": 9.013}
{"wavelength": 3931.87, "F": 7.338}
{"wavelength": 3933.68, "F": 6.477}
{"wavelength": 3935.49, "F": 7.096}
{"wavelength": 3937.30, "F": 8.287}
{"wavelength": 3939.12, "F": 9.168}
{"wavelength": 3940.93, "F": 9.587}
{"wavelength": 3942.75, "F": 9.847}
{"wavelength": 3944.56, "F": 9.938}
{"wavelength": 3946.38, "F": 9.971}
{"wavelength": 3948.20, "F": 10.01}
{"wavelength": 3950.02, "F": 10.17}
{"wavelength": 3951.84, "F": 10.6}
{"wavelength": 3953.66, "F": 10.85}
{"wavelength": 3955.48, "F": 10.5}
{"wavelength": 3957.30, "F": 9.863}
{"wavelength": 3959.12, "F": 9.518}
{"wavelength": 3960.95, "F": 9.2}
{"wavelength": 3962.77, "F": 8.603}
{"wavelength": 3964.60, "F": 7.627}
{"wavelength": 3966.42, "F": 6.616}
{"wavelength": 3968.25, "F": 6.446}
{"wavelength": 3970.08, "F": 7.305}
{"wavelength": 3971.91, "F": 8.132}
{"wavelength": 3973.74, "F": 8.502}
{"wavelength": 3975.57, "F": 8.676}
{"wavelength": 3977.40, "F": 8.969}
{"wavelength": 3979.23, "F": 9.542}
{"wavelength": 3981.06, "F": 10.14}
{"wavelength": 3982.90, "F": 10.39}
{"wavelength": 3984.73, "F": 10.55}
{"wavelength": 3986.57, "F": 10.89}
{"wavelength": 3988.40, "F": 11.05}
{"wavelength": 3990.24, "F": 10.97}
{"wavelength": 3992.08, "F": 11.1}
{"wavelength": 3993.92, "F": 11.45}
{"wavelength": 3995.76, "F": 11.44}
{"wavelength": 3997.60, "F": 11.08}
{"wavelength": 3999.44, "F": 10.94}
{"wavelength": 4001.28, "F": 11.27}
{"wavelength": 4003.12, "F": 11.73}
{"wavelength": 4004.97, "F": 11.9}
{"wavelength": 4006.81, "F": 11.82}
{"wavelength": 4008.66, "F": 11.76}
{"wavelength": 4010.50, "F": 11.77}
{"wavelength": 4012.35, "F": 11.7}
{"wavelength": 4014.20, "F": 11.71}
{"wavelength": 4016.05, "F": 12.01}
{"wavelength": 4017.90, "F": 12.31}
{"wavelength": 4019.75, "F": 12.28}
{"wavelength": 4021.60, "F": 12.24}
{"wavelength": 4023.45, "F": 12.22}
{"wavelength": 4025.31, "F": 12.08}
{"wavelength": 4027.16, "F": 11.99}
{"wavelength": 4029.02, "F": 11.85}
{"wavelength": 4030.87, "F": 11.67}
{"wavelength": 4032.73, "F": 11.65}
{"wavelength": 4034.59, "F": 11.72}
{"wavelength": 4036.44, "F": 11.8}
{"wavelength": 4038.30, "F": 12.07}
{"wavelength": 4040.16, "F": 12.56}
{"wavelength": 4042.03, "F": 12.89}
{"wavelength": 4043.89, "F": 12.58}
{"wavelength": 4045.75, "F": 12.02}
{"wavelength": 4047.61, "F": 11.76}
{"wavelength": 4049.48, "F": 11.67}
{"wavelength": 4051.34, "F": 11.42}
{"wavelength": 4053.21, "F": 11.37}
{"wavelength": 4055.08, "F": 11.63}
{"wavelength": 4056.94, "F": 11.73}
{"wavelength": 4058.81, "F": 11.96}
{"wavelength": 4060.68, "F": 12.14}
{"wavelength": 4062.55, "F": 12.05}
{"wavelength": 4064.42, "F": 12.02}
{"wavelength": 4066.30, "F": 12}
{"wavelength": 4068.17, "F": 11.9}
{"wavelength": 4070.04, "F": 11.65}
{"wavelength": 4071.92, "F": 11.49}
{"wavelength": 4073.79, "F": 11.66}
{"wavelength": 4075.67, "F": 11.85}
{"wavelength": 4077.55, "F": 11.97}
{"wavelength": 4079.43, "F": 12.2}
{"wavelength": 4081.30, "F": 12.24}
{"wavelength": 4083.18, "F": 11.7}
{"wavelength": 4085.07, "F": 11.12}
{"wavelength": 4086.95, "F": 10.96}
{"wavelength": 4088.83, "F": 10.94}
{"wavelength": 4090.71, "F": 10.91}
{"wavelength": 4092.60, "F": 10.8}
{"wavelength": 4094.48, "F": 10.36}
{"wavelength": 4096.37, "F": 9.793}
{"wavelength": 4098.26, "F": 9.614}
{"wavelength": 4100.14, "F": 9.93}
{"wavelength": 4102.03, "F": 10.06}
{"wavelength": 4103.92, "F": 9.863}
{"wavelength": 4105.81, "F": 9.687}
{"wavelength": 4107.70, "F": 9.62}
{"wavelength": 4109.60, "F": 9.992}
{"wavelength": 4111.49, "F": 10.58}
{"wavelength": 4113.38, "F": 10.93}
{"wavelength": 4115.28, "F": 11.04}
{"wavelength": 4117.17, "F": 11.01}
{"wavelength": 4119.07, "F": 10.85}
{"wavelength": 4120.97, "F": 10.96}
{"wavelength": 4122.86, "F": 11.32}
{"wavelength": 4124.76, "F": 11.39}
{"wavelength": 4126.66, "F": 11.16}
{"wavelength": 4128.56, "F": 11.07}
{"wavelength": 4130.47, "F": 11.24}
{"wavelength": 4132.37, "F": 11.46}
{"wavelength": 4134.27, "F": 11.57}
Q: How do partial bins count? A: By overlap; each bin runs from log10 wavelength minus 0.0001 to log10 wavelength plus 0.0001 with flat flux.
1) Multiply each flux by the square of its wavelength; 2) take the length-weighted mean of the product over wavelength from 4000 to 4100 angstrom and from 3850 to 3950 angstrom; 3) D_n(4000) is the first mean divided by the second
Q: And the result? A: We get 1.3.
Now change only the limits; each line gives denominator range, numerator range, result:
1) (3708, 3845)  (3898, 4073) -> 1.34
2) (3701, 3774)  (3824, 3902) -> 1.21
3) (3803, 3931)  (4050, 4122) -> 1.27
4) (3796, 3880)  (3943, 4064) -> 1.22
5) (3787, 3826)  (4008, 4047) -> 1.48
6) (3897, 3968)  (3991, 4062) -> 1.30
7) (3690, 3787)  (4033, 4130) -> 1.57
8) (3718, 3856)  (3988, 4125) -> 1.44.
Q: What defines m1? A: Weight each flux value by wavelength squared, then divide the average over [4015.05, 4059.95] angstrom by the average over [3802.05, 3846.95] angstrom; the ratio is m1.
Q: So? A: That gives 1.5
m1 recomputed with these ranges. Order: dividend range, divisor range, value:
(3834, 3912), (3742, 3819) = 1.20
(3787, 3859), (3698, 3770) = 1.14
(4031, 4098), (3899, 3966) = 1.29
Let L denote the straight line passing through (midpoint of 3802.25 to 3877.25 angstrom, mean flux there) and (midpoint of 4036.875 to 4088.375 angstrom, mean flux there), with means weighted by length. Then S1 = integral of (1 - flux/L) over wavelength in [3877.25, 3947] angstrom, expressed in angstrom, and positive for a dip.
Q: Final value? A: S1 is 7.9 angstrom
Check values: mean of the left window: 9.92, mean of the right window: 11.9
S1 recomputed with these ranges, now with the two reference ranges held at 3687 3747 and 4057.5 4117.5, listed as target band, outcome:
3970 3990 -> 1.44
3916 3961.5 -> 1.79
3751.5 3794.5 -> 1.25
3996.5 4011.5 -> -1.46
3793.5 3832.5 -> 1.24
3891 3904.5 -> 1.54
